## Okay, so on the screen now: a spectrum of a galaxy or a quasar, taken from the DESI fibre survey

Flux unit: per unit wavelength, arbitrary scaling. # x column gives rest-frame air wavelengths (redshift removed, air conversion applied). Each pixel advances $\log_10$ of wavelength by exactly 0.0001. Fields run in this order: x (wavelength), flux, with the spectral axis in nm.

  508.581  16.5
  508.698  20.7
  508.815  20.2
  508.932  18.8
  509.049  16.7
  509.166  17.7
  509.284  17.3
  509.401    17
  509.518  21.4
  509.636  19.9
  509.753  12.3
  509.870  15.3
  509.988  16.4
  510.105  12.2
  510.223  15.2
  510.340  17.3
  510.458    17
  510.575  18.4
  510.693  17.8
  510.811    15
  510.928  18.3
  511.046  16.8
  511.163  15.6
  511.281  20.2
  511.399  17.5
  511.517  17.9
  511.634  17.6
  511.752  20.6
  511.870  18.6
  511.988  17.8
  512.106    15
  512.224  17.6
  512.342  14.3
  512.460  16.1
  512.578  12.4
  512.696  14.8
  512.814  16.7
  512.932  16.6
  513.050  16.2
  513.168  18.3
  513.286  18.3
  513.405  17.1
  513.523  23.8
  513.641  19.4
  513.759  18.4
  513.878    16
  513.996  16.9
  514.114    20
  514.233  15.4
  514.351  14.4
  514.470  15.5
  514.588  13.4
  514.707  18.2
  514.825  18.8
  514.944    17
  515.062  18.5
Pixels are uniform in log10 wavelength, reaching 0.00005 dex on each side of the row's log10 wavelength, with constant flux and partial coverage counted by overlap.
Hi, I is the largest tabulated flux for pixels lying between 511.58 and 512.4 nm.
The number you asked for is 20.6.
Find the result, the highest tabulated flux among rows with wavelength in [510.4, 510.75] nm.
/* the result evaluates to 18.4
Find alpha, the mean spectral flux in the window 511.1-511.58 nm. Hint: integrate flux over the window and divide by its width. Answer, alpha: 17.8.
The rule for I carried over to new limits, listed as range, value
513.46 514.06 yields 23.8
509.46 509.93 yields 21.4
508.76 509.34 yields 20.2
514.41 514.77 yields 18.2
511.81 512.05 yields 18.6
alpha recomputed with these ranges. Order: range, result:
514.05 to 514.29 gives 17.7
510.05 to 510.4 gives 14.9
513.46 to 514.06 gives 18.9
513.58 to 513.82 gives 18.9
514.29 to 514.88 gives 16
